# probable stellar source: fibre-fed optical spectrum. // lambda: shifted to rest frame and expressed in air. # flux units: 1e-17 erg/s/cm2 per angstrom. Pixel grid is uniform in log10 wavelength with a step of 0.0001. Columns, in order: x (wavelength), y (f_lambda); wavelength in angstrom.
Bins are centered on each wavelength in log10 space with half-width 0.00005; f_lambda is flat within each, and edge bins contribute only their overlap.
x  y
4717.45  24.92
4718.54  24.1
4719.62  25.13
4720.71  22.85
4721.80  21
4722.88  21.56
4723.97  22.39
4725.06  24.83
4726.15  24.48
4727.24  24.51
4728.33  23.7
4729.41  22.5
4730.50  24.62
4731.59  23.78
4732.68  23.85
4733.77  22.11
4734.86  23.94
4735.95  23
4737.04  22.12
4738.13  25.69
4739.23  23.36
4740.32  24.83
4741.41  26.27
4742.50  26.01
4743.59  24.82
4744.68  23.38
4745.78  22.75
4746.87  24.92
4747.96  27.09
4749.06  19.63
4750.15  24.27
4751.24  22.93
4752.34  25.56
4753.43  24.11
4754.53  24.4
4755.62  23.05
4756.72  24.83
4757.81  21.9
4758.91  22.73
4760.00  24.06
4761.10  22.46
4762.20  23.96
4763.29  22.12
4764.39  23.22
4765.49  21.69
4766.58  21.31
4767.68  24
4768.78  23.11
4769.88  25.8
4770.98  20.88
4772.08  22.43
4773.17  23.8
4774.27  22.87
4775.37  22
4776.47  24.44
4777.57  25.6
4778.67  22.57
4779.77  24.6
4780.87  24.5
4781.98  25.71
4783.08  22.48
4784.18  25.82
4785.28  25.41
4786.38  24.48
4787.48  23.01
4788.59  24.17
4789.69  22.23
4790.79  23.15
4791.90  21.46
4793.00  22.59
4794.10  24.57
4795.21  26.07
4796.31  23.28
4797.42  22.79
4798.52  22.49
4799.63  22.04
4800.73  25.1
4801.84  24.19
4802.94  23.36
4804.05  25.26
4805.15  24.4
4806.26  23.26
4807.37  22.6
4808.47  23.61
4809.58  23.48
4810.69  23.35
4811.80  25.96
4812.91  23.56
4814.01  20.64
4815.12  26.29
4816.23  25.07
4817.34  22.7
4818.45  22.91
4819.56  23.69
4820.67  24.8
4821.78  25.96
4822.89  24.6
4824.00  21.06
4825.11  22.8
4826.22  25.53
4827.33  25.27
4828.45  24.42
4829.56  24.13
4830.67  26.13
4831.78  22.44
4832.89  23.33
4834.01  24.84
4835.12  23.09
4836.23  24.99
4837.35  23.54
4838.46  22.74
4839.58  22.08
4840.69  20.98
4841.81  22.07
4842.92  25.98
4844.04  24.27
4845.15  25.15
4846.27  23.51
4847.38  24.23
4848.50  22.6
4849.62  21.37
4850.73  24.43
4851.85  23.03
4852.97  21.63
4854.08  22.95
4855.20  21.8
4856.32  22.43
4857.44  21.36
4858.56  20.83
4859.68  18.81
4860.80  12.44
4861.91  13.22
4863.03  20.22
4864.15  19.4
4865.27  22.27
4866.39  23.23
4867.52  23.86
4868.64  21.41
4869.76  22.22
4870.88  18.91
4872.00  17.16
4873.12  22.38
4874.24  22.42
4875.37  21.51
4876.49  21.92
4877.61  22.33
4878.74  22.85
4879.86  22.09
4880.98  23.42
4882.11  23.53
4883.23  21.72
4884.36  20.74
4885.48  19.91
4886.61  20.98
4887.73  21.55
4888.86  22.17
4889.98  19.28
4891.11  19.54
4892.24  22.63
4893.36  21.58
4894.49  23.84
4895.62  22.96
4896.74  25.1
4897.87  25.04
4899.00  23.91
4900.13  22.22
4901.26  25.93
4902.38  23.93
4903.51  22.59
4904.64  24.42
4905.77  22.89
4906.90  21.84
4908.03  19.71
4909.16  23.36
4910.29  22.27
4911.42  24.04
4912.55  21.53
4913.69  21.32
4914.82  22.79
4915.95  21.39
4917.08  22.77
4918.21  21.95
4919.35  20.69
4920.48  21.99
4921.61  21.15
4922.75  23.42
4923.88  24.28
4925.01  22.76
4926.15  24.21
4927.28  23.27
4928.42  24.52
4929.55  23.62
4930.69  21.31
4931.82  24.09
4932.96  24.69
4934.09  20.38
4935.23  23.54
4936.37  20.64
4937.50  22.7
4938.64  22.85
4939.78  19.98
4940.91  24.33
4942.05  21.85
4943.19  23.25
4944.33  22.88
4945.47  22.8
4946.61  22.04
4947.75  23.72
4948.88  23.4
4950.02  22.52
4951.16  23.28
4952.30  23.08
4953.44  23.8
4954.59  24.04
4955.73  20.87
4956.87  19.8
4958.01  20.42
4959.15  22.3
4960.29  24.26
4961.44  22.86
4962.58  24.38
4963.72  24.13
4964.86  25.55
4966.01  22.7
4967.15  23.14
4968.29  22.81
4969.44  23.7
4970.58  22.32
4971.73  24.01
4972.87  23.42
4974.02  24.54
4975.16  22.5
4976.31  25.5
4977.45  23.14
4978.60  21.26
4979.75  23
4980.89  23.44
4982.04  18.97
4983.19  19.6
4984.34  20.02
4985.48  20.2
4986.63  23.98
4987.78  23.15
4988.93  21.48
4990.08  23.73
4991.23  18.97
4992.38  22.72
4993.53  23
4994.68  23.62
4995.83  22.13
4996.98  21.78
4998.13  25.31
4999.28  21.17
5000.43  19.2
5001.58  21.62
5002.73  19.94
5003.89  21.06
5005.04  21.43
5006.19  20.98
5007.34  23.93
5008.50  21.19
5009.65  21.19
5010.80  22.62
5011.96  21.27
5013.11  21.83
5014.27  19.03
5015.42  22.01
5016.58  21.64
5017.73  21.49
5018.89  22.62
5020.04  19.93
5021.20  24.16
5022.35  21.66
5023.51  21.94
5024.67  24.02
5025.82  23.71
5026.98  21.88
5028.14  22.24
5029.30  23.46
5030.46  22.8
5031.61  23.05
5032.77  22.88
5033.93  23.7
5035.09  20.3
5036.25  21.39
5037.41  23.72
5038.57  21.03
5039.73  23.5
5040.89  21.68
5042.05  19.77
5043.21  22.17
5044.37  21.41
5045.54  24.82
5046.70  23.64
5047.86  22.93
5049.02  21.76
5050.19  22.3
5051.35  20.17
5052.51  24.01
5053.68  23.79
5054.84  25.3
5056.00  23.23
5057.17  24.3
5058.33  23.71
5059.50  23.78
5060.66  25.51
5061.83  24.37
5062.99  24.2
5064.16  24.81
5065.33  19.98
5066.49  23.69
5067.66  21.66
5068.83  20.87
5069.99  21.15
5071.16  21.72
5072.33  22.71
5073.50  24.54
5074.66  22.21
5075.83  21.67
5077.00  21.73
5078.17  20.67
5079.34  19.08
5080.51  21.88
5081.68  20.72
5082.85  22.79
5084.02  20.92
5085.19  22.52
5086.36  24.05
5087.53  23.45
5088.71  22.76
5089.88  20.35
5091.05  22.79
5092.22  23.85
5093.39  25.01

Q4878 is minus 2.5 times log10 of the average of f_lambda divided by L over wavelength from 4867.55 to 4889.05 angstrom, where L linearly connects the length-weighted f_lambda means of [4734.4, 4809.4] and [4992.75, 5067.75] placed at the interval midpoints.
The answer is 0.08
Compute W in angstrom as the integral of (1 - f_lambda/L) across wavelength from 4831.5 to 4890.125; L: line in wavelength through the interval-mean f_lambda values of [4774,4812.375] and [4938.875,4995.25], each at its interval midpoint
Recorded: 3.8 angstrom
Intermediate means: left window 23.8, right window 22.7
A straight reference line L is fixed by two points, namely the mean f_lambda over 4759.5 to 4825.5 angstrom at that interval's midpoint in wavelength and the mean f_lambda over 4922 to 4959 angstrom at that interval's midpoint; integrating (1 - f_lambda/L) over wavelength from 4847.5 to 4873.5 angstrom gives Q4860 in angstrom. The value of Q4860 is 2.7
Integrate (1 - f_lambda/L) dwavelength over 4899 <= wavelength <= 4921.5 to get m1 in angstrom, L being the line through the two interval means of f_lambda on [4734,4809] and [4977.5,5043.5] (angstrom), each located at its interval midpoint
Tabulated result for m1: 0.2 angstrom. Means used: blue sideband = 23.7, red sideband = 21.9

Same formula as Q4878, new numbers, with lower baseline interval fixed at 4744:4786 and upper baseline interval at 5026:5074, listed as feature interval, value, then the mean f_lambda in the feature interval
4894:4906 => -0.03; 23.9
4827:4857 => 0.00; 23.4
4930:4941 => 0.03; 22.4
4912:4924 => 0.05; 22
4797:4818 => -0.01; 23.7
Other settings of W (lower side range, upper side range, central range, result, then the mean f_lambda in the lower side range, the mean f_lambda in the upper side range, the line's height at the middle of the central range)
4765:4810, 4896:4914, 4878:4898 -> 0.96 angstrom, 23.6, 23.2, 23.2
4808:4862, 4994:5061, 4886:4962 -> 0.40 angstrom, 23.1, 22.4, 22.7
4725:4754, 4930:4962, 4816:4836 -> -0.54 angstrom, 24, 22.6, 23.4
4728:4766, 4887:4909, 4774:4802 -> -0.39 angstrom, 23.7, 22.7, 23.4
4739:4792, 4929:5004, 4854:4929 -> 3.47 angstrom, 23.7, 22.5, 23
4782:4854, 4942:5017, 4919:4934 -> -0.15 angstrom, 23.7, 22.4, 22.8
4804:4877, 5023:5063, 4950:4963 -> 0.11 angstrom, 22.7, 22.9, 22.8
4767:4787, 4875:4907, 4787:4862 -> 0.48 angstrom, 23.9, 22.5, 23.3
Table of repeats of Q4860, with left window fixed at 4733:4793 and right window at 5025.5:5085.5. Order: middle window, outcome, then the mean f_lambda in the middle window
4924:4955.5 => 0.03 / 22.9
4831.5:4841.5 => 0.11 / 23.1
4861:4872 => 1.49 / 20.1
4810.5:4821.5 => -0.25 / 24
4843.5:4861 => 0.89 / 22.1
